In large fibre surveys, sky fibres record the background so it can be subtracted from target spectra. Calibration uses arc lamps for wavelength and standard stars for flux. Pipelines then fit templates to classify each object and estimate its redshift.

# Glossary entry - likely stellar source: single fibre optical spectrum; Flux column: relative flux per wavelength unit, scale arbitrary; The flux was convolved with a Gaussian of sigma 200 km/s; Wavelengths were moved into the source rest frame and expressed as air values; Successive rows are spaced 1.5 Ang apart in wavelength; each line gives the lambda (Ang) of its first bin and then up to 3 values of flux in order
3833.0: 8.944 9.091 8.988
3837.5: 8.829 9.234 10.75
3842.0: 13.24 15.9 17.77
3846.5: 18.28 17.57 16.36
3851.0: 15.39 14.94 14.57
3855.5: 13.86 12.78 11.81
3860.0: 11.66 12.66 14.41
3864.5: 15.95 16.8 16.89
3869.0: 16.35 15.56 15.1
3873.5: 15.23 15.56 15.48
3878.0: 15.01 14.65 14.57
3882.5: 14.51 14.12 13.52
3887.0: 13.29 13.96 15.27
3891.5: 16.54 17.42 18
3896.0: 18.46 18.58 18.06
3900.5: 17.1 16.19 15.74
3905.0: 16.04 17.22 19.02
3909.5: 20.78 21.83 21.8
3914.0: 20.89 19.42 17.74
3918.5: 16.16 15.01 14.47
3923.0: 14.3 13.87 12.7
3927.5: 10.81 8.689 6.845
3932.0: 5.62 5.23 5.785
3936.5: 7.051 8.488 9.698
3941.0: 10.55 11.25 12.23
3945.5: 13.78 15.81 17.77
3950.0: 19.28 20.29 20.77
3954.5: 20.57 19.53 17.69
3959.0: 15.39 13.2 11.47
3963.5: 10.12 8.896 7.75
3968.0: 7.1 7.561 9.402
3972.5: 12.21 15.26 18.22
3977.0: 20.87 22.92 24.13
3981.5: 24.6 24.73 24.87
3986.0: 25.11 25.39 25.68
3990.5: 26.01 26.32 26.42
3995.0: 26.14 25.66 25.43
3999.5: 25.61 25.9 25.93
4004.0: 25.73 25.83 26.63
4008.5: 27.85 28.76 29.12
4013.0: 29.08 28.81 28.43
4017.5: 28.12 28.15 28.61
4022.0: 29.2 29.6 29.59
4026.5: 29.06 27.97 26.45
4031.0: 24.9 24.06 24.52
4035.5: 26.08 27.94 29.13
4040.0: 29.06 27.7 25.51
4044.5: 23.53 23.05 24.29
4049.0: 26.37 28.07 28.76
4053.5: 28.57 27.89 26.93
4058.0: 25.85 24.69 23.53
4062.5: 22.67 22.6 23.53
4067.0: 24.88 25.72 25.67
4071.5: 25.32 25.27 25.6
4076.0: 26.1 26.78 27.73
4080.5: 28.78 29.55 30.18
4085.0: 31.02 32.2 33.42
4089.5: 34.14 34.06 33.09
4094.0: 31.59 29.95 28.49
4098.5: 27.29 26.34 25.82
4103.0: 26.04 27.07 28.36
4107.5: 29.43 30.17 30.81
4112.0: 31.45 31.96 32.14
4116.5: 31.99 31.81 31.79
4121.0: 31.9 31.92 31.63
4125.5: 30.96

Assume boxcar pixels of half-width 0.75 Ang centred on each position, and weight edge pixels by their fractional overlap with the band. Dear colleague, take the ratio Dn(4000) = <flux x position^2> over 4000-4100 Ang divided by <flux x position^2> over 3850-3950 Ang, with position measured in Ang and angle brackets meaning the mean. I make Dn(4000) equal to 2.03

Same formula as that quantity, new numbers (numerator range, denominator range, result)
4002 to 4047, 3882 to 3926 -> 1.72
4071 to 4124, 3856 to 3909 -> 2.13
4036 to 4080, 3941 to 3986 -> 1.68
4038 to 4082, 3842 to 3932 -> 1.83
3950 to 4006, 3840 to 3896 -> 1.40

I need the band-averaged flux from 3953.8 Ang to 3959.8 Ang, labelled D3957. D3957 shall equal 18.2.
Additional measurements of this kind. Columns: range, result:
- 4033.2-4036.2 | 25.3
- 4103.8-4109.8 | 28.8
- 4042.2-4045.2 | 24.6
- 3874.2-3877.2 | 15.5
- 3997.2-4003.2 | 25.7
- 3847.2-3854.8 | 15.8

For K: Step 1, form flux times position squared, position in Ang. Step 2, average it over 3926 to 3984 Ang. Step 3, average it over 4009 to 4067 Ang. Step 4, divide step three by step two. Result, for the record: 2.03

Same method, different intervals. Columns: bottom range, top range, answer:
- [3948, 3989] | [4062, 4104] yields 1.71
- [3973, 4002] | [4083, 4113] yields 1.32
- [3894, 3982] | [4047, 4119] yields 2.04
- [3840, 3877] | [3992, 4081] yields 1.94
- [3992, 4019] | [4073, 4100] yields 1.15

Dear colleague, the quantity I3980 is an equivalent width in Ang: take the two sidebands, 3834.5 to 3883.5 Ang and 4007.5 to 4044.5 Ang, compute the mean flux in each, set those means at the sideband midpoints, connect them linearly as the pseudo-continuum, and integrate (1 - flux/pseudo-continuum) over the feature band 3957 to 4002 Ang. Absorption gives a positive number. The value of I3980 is 9.1 Ang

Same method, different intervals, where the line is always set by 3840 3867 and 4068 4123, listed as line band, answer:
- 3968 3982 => 3.6 Ang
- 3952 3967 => 4.5 Ang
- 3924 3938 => 7.9 Ang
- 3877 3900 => 1.6 Ang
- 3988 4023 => -4.5 Ang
